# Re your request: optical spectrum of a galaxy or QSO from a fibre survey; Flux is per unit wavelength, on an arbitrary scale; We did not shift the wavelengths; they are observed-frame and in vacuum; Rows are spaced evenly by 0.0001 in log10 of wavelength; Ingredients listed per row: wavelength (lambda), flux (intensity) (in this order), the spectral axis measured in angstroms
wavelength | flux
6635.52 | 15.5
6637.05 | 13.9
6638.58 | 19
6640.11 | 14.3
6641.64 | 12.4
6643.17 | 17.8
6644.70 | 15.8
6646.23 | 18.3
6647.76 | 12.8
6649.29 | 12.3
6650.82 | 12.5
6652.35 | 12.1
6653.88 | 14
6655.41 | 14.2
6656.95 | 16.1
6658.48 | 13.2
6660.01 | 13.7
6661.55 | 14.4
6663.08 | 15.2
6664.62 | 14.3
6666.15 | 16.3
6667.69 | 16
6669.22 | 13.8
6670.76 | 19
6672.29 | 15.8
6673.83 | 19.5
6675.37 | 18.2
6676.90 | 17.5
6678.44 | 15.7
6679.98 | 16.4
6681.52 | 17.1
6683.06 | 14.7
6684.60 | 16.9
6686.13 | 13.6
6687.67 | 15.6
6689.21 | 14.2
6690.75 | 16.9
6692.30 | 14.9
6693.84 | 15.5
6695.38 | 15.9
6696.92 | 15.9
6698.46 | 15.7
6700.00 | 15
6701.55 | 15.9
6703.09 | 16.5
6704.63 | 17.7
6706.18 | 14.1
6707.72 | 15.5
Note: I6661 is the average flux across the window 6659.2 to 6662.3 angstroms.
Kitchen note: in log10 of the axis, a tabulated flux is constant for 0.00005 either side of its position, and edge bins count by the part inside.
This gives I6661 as 14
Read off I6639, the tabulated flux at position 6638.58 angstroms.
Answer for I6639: 19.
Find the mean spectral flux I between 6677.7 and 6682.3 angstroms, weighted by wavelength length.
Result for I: 16.4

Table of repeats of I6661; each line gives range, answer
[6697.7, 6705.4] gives 16.2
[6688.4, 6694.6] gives 15.4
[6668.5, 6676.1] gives 17.3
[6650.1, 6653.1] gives 12.3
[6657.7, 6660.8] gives 13.5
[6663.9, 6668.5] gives 15.5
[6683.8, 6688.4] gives 15.4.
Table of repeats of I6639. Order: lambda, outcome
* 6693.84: 15.5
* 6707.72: 15.5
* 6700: 15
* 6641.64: 12.4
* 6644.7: 15.8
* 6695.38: 15.9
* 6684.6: 16.9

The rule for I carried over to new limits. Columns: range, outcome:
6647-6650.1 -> 12.6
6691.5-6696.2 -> 15.4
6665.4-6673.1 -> 16.2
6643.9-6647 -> 17.1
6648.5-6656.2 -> 13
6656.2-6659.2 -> 14.7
